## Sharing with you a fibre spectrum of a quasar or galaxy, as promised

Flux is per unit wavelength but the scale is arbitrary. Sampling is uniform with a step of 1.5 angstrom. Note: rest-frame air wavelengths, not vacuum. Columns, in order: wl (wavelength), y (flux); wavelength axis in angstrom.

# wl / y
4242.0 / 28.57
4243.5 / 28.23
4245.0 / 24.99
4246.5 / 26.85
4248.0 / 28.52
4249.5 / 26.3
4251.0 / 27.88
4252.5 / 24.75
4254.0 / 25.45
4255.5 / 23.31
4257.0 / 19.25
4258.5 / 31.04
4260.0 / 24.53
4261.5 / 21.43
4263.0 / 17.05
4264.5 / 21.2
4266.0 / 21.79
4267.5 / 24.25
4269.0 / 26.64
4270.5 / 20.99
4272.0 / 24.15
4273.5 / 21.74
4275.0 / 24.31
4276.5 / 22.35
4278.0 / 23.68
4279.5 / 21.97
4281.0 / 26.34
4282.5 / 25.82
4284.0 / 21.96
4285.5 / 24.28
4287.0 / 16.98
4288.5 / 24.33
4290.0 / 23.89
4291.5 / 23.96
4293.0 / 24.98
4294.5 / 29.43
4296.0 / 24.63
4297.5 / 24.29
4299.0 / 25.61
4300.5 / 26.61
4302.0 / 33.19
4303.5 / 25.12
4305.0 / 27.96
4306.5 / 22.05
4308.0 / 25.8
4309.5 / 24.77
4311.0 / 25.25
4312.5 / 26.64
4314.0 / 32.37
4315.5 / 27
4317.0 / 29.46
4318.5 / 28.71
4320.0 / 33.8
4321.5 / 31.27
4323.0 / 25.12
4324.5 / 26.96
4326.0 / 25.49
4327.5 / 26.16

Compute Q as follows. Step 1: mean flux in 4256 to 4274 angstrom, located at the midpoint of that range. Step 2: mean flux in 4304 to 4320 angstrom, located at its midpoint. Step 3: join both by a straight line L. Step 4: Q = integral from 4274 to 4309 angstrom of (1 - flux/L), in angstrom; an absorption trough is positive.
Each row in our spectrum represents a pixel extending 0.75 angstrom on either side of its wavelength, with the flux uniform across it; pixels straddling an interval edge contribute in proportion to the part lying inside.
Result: 0.87 angstrom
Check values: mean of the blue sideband 22.9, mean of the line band 24.7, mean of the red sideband 27.3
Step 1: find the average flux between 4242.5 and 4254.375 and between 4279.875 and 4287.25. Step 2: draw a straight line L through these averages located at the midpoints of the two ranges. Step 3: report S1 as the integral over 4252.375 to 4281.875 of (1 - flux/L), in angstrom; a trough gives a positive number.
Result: 1.9 angstrom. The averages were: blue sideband 26.7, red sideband 23.4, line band 23.3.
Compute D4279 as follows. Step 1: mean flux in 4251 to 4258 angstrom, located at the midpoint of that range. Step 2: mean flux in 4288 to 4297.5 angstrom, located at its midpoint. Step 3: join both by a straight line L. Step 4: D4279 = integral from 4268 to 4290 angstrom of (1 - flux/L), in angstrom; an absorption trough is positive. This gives 1.3 angstrom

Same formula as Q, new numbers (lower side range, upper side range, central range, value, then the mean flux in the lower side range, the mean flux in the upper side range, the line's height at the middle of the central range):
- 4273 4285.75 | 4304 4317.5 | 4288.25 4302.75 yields -0.5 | 23.6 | 26.7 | 25.2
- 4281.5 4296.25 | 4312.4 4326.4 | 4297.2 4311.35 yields 0.2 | 24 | 28.9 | 26.5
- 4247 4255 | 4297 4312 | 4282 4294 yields 1.3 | 26.5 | 26.1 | 26.2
